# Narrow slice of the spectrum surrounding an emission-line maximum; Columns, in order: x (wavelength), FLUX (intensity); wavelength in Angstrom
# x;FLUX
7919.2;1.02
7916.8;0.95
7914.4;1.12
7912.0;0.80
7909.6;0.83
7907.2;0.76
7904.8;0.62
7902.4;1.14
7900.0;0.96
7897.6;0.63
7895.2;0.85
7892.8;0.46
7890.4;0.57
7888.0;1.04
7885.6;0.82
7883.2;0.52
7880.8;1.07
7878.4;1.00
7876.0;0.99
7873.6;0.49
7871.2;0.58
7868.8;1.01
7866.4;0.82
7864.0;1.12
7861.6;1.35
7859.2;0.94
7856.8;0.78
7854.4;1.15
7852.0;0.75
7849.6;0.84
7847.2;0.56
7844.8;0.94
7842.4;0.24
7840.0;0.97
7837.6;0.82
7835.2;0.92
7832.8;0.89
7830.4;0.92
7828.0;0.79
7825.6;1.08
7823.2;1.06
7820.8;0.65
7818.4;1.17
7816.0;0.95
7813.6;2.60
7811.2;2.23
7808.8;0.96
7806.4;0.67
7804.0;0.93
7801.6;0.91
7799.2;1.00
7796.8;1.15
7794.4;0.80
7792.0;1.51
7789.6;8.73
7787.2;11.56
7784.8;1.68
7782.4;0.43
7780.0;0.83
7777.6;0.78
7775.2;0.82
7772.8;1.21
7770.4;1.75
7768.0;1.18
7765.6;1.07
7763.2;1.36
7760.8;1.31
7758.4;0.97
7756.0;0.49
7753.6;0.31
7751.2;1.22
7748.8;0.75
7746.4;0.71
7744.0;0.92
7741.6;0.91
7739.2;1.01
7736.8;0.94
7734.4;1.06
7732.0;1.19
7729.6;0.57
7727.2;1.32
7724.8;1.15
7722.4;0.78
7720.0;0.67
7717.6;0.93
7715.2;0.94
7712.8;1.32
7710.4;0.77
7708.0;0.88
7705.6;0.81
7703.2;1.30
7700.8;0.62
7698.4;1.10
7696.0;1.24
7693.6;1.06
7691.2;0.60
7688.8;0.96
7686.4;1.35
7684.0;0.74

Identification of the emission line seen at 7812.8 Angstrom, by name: [N II]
